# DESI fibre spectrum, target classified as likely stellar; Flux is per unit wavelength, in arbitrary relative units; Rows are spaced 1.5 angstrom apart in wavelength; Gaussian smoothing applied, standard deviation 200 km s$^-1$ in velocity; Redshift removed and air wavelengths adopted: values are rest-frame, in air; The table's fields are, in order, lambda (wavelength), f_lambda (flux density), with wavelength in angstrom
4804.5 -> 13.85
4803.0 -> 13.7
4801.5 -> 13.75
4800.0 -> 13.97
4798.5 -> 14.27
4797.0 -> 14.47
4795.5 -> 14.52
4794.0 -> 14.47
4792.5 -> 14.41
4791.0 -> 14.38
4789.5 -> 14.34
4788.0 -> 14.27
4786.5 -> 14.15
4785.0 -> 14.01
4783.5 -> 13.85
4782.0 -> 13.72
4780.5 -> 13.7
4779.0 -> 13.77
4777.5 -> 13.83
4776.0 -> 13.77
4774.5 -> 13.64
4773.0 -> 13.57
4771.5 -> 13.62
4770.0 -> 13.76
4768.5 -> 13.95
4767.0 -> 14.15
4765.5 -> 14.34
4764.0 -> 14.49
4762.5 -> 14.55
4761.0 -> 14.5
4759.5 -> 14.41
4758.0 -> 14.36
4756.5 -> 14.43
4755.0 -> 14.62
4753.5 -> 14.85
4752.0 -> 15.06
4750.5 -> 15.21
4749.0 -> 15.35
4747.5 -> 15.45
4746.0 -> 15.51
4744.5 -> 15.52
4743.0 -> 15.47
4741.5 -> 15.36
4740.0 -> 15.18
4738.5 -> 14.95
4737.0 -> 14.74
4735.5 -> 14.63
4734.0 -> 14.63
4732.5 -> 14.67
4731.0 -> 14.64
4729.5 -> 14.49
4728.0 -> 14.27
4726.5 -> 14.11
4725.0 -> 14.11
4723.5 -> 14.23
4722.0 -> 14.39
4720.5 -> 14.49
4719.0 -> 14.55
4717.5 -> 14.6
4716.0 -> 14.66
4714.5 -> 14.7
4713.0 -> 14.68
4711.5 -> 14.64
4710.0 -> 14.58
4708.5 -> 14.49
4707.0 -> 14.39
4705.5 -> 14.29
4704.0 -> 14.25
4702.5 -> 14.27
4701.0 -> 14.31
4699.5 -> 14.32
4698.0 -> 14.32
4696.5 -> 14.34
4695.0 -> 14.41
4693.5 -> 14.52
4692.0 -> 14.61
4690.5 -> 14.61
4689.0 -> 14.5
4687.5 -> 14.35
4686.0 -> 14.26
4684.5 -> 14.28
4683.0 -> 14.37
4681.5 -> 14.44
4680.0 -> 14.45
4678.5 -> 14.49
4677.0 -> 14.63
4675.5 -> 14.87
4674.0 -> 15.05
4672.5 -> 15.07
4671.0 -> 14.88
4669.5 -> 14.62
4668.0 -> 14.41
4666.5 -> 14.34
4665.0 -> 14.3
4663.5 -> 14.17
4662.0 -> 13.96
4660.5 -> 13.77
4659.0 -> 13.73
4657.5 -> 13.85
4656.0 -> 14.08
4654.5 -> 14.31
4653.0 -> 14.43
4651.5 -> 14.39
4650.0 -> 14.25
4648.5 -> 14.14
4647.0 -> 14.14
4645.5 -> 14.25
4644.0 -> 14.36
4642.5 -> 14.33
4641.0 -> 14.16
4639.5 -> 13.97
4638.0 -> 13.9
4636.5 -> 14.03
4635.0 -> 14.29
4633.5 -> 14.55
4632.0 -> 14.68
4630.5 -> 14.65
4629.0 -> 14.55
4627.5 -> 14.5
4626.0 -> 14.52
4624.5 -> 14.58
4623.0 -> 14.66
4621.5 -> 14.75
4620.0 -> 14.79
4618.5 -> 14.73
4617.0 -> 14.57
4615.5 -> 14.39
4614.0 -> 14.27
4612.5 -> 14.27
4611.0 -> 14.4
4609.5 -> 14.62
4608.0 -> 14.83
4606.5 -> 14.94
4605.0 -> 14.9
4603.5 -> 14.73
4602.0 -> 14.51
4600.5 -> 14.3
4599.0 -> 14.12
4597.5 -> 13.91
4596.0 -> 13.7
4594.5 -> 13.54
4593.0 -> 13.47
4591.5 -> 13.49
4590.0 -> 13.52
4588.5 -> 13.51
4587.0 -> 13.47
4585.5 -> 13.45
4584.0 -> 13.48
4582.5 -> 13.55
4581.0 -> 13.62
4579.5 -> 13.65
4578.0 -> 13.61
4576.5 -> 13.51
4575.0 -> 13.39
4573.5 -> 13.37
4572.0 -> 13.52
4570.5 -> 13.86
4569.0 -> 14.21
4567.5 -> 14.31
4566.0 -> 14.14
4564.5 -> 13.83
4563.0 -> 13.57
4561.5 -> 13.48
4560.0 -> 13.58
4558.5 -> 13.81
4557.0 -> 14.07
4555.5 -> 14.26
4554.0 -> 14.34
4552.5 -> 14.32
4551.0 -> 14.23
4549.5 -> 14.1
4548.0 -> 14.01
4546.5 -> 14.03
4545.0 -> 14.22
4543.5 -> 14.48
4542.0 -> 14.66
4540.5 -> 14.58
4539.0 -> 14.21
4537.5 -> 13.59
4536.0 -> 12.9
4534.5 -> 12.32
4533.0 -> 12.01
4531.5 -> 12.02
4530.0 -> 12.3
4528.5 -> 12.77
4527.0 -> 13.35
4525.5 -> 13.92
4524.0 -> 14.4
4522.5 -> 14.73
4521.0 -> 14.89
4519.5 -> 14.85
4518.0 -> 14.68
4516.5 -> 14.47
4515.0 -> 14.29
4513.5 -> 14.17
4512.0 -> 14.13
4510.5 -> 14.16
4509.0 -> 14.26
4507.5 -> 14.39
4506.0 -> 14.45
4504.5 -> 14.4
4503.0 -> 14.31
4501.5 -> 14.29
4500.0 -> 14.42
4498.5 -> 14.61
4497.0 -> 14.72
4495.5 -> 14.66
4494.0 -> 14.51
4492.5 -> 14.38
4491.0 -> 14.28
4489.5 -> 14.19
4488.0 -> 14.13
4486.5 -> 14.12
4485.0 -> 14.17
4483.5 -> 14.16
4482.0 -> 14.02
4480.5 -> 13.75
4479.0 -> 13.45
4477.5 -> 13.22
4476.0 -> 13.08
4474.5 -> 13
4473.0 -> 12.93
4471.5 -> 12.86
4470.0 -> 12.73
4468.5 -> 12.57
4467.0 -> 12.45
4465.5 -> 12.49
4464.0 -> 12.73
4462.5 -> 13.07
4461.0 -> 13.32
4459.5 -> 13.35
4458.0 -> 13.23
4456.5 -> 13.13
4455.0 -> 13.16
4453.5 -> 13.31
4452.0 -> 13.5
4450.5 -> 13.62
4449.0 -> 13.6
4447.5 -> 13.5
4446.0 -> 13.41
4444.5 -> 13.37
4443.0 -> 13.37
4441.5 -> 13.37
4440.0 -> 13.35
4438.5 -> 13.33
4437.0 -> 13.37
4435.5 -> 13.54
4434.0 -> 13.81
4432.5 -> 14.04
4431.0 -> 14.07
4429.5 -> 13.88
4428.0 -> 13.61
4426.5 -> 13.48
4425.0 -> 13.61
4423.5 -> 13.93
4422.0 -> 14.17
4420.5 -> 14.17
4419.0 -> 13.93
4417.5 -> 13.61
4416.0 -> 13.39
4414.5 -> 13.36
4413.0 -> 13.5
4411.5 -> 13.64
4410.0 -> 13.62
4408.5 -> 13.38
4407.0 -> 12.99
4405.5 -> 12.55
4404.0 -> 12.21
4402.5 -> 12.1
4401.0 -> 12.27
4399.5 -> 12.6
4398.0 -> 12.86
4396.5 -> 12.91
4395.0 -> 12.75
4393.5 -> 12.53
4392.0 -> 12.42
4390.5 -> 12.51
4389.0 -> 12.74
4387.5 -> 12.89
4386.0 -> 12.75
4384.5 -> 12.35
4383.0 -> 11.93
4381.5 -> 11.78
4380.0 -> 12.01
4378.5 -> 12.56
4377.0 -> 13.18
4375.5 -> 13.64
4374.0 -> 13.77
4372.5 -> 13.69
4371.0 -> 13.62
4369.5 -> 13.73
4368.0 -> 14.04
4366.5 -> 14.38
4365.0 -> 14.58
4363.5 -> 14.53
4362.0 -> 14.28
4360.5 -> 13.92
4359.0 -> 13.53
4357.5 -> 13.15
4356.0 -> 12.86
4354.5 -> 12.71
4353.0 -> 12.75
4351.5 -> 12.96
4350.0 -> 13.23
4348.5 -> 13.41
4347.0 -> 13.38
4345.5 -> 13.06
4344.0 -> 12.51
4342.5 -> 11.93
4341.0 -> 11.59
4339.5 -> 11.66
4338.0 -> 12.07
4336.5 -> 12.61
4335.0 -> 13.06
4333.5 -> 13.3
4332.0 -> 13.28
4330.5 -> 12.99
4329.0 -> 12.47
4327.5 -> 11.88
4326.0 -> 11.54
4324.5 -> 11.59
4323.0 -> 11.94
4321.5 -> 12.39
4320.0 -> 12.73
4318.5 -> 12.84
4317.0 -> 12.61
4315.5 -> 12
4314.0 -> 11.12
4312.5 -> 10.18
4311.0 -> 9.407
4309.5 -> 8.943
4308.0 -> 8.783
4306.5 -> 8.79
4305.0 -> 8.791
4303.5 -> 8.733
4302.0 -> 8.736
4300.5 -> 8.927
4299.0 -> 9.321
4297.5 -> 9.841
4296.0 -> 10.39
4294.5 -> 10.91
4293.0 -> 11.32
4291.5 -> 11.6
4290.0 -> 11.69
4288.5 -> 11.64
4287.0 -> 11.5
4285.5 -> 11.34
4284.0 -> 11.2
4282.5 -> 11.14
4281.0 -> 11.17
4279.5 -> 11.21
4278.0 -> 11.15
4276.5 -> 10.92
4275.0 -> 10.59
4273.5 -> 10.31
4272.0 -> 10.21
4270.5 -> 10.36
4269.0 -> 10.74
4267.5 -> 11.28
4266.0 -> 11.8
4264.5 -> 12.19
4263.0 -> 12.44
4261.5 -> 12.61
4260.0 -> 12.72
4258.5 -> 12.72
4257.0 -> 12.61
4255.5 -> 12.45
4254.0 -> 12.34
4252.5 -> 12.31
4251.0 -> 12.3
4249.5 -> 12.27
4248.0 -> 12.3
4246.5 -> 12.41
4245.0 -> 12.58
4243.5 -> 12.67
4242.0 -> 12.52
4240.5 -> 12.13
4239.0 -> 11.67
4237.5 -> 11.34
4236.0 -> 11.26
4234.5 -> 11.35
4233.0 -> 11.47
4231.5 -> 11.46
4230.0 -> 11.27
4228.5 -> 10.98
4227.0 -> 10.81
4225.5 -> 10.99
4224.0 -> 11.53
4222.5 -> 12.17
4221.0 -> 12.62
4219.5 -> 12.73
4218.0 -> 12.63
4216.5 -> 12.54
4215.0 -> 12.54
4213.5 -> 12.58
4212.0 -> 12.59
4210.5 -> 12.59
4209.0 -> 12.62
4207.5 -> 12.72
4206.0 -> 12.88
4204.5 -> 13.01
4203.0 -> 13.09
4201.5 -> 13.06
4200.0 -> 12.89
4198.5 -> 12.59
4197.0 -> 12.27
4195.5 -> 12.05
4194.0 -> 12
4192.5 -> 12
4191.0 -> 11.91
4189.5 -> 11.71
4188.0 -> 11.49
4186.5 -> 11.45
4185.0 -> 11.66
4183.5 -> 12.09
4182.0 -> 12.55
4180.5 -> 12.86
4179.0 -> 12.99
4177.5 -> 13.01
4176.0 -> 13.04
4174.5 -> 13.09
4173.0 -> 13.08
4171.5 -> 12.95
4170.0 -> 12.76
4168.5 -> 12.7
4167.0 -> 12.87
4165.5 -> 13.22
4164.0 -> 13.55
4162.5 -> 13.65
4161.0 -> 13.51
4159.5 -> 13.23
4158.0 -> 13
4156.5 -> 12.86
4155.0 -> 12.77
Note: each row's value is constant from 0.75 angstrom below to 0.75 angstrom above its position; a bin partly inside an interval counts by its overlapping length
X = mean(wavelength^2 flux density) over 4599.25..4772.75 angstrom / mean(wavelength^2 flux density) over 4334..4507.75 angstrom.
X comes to 1.22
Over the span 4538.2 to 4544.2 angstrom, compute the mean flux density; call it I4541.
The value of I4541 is 14.5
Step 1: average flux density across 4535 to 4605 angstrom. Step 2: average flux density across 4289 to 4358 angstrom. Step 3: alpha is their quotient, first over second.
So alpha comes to 1.2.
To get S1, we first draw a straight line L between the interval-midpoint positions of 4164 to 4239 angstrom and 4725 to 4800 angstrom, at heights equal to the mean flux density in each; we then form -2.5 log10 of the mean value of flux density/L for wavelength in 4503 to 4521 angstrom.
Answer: -0.07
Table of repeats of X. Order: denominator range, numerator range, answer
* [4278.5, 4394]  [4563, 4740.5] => 1.36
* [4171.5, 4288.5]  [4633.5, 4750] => 1.48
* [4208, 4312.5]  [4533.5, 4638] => 1.44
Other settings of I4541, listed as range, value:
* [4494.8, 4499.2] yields 14.7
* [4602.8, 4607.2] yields 14.9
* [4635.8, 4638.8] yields 14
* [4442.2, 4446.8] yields 13.4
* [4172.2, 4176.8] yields 13.1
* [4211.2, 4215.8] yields 12.6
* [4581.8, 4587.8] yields 13.5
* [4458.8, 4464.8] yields 13.1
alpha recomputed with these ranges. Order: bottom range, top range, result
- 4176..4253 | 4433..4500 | 1.11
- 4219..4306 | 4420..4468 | 1.18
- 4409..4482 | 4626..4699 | 1.07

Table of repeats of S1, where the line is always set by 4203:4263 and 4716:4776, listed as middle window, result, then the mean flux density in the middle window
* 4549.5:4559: -0.04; 14.2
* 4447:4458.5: -0.01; 13.4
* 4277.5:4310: 0.21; 10.3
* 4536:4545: -0.04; 14.2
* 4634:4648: -0.01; 14.2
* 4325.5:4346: 0.02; 12.4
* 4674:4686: -0.02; 14.5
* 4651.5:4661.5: 0.01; 14.1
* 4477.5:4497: -0.06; 14.1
